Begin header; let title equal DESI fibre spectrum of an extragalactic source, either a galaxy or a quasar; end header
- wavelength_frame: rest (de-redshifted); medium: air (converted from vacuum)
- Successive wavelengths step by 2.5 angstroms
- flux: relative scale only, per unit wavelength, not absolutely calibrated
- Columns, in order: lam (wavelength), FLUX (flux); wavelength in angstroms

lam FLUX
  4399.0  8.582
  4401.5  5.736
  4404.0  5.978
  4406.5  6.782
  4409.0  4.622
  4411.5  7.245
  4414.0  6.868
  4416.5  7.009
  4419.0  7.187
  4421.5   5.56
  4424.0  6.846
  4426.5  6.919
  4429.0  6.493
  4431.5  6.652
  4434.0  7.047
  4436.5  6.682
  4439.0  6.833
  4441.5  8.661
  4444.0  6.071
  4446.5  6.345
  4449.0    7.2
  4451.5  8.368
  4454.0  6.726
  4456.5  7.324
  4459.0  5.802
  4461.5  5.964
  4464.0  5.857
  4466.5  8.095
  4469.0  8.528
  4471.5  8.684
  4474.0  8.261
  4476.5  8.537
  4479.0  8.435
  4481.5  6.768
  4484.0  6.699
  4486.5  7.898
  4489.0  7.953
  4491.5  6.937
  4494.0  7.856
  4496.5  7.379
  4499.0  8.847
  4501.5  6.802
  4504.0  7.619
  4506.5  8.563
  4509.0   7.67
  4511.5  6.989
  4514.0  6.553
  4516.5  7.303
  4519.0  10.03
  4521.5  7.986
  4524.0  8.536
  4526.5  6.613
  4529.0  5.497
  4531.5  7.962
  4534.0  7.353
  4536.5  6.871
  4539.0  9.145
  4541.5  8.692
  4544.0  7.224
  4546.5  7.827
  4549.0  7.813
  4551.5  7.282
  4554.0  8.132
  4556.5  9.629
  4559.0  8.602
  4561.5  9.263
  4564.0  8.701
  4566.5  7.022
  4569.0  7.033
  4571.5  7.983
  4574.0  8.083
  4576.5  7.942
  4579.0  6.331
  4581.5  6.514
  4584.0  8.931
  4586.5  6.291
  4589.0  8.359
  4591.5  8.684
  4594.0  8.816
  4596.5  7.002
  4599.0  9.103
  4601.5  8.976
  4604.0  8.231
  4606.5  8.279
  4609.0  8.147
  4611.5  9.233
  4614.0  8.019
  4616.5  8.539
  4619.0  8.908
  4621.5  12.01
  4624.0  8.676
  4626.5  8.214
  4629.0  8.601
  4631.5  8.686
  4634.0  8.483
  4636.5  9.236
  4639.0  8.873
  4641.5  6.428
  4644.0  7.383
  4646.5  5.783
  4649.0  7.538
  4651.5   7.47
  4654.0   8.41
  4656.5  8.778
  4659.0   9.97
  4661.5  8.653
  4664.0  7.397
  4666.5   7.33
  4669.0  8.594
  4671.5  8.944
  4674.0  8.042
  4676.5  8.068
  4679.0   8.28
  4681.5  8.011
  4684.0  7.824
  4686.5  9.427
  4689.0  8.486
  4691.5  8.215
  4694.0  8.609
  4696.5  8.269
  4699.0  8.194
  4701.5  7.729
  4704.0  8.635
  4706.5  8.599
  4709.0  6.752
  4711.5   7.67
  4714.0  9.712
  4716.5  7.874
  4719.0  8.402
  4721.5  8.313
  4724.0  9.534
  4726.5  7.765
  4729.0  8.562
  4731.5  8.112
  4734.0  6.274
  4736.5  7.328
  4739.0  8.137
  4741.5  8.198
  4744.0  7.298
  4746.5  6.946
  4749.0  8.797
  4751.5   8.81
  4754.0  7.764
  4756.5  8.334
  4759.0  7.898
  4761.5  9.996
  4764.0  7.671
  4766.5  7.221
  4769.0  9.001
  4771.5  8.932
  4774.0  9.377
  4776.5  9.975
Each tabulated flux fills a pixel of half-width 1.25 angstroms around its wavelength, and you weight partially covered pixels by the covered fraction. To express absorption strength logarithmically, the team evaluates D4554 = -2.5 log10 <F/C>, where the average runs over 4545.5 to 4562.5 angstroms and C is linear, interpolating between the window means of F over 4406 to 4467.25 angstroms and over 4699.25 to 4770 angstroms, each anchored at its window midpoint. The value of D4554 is -0.148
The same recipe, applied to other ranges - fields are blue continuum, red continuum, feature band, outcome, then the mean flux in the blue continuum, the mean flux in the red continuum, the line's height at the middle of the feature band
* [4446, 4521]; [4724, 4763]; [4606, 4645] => -0.105 mag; 7.55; 8.06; 7.83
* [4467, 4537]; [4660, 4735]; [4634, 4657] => 0.042 mag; 7.7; 8.22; 8.08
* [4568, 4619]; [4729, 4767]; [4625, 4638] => -0.081 mag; 8.05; 7.95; 8.03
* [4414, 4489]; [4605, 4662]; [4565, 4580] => 0.081 mag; 7.16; 8.44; 8.01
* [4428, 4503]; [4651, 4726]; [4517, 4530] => -0.023 mag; 7.33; 8.34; 7.59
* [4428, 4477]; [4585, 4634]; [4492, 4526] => -0.017 mag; 7.19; 8.57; 7.69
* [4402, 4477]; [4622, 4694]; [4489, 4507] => -0.058 mag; 6.94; 8.25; 7.29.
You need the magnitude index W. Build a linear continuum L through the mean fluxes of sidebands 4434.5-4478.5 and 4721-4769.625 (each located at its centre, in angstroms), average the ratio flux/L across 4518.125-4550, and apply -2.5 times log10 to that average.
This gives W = -0.04 mag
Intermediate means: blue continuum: 7.31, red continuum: 8.08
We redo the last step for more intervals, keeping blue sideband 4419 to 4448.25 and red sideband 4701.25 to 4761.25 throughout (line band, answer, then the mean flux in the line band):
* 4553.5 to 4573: -0.133 mag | 8.3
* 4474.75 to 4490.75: -0.107 mag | 7.71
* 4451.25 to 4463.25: 0.032 mag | 6.67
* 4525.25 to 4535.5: 0.053 mag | 6.86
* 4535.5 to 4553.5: -0.086 mag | 7.86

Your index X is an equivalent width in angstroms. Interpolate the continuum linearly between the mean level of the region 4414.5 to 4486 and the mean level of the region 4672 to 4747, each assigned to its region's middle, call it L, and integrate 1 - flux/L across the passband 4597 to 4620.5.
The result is -2.6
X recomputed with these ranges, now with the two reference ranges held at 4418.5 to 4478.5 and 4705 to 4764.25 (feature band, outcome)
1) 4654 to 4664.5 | -1.20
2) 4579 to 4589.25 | 0.41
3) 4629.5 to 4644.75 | -0.87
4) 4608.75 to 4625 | -3.00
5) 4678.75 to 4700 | -1.09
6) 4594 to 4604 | -0.98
